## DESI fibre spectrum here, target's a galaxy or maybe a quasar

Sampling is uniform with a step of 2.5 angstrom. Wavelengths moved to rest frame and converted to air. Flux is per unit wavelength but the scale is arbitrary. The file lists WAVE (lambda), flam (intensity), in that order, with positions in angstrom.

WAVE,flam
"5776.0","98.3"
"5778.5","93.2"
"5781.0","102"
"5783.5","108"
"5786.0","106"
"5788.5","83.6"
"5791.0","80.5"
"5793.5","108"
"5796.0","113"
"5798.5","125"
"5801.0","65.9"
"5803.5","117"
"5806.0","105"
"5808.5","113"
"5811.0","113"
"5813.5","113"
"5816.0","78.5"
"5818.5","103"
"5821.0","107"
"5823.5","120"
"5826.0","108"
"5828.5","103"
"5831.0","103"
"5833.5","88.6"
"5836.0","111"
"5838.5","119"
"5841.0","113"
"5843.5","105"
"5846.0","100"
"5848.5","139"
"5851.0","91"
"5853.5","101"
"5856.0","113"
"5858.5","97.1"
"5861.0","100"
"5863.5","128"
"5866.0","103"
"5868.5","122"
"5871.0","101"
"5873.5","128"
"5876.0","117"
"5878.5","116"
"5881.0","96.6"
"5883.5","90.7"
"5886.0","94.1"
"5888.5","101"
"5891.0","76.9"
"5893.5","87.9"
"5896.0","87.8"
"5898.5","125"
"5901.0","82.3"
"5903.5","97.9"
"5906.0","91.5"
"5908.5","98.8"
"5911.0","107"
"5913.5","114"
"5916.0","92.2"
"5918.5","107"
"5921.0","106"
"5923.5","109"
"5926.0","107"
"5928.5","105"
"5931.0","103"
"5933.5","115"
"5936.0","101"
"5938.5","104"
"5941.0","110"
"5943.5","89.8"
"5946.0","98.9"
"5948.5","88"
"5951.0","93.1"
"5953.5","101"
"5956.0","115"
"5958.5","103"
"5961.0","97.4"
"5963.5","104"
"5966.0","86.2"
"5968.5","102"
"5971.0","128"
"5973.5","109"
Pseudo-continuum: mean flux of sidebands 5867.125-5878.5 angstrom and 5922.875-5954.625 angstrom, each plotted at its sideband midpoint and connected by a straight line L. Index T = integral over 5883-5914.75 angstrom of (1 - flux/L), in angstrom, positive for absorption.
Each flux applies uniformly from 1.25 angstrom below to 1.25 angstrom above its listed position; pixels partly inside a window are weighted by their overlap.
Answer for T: 4.0 angstrom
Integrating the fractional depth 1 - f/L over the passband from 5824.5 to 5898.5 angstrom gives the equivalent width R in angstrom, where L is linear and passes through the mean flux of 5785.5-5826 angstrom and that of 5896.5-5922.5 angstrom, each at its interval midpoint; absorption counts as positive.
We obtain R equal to -2.0 angstrom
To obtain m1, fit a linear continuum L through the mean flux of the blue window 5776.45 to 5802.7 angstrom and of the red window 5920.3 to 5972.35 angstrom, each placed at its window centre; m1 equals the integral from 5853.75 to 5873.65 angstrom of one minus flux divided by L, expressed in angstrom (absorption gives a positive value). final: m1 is -1.8 angstrom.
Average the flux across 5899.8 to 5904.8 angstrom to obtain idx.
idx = 90.2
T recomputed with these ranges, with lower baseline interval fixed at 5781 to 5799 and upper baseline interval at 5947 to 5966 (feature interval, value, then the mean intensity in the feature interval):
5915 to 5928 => -0.6 angstrom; 105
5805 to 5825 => -0.9 angstrom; 107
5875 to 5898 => 0.8 angstrom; 97.2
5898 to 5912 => 0.2 angstrom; 99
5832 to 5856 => -1.5 angstrom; 108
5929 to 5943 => -0.8 angstrom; 106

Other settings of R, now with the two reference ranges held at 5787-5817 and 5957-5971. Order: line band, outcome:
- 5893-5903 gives 0.5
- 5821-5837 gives -0.6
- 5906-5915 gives -0.2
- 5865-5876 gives -1.4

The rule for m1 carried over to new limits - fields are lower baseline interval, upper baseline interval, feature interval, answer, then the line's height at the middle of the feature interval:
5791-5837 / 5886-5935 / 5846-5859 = -0.6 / 103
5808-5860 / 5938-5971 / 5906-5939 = -0.9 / 102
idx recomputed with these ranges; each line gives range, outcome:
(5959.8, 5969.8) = 97.6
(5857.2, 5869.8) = 110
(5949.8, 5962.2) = 102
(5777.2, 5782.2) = 97.6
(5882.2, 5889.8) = 95.2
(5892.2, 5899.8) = 100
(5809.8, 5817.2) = 102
